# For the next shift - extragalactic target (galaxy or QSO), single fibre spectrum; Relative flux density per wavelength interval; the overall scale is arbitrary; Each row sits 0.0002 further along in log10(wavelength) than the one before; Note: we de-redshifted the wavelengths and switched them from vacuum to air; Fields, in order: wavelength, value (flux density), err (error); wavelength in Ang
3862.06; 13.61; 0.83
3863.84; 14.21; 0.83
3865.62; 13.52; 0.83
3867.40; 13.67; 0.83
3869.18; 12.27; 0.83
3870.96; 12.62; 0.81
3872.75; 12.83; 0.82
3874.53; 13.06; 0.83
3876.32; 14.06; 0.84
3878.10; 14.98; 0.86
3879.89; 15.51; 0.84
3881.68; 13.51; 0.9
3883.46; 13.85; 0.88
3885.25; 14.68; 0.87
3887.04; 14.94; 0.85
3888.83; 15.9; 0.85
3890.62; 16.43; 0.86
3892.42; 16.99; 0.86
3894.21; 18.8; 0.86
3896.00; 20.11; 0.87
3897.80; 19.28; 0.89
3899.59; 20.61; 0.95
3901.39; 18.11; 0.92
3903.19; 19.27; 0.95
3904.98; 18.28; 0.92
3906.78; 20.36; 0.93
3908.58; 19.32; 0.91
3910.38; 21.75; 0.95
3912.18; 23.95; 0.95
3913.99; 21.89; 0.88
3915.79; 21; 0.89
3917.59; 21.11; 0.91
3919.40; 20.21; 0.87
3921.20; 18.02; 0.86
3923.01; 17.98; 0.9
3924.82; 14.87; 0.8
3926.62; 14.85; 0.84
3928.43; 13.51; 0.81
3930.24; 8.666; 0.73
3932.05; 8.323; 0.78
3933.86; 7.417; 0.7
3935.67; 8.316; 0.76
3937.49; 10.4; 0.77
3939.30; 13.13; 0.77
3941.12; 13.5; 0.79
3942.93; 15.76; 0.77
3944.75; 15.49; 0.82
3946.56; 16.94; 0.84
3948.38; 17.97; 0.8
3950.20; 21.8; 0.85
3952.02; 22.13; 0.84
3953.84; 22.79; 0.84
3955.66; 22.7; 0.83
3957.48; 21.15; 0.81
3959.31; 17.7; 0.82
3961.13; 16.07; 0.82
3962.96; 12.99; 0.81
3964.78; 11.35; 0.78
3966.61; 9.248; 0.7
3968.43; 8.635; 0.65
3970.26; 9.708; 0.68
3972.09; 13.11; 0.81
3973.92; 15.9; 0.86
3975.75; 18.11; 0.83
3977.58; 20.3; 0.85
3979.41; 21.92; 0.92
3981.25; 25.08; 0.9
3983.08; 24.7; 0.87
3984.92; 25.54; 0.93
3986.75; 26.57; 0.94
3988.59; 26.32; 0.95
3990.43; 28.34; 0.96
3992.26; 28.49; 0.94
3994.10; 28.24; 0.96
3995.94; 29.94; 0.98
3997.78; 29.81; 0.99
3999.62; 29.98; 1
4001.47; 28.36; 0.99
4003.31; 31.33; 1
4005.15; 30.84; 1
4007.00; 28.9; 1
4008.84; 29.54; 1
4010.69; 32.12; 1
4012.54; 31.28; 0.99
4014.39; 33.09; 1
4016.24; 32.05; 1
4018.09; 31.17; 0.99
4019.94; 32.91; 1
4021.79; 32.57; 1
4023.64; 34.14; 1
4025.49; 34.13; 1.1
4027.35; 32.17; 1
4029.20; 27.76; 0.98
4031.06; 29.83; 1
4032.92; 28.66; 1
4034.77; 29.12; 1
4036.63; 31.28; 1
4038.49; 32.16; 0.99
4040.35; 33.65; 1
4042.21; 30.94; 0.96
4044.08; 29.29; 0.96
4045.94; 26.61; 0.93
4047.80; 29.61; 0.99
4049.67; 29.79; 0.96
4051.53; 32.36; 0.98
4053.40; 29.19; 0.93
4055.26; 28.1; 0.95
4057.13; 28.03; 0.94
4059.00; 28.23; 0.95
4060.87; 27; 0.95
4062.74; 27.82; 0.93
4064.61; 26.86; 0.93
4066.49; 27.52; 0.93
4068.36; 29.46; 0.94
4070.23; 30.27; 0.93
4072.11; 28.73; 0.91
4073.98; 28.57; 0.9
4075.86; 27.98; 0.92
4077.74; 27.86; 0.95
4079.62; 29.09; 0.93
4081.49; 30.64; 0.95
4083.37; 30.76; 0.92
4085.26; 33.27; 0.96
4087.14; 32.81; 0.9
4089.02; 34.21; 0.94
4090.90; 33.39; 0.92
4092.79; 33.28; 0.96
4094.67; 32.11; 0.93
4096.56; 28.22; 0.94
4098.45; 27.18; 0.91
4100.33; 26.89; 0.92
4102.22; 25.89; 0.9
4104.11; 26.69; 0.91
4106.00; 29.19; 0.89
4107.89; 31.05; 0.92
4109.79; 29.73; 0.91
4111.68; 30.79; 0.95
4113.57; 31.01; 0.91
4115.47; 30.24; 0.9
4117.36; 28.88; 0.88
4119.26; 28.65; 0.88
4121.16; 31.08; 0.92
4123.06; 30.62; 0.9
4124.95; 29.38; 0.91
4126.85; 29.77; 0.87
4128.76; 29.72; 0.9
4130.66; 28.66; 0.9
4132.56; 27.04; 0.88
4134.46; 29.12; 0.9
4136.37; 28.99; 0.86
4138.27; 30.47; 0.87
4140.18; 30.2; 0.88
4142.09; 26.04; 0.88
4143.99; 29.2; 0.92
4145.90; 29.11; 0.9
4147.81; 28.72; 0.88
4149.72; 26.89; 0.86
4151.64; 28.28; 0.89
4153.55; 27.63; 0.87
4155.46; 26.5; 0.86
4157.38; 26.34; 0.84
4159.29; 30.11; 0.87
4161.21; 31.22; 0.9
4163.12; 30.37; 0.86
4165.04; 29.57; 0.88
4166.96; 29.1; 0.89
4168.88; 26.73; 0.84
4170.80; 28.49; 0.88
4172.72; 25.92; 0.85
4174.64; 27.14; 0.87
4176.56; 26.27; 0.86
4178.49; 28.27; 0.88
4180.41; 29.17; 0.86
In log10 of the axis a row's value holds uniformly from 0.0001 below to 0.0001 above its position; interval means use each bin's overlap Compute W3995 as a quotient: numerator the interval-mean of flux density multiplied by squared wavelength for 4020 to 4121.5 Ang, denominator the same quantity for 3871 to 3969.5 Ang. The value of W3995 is 1.98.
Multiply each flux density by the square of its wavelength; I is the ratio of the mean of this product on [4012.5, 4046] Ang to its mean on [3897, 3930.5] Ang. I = 1.77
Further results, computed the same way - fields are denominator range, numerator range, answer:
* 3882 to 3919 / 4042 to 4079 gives 1.65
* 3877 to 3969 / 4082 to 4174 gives 1.97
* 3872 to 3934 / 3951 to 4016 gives 1.45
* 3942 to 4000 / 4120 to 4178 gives 1.53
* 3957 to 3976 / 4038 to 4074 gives 2.23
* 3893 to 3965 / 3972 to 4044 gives 1.73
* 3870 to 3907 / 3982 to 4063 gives 1.96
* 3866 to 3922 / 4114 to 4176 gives 1.88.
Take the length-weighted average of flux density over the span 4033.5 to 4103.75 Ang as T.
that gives 29.7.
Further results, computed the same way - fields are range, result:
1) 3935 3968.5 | 15.9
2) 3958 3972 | 12.5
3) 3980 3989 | 25.5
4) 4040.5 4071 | 28.9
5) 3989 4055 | 30.5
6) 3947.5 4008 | 22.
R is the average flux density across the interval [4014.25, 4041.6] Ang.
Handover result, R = 31.6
